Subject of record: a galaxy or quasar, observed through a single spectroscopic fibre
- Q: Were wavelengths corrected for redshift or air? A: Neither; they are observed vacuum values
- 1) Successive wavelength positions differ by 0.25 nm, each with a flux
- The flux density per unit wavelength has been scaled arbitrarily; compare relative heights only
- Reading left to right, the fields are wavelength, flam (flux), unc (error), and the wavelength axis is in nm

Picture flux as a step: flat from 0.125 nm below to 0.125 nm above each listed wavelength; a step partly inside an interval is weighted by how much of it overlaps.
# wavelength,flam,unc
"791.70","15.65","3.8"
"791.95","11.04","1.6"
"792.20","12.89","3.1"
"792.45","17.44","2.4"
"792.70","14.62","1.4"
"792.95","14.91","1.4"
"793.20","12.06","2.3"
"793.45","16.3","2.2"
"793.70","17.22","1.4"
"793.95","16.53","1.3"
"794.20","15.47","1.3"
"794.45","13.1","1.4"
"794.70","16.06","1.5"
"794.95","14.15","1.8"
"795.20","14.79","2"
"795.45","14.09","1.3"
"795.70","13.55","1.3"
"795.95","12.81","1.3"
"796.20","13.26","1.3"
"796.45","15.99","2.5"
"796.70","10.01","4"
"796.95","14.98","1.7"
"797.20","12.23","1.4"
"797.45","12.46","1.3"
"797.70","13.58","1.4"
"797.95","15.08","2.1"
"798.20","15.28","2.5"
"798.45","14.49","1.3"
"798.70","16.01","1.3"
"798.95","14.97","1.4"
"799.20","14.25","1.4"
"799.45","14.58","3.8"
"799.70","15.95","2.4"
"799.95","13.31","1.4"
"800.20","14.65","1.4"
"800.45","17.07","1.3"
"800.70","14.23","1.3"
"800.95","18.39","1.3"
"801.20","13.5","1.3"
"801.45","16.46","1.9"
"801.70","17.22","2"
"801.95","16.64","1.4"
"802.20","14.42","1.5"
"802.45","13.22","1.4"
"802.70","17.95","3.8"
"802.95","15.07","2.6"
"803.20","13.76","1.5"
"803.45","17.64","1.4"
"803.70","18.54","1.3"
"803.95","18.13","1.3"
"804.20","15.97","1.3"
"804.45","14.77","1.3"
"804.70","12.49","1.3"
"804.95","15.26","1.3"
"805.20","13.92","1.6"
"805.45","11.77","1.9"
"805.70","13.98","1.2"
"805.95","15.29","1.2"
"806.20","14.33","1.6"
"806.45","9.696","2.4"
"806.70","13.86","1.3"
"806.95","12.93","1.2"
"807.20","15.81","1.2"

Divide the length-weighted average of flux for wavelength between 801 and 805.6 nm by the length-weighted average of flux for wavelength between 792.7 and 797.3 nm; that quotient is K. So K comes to 1.08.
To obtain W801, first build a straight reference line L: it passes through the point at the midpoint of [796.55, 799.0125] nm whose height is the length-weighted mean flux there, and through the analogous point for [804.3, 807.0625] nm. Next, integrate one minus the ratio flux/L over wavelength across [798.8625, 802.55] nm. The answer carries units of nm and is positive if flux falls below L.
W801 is -0.41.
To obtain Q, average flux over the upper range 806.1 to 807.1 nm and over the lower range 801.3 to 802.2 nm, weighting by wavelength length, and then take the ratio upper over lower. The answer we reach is 0.78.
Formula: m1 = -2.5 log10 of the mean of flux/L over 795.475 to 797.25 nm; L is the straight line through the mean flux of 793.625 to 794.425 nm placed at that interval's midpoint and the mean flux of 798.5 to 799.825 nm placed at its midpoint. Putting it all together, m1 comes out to 0.17 mag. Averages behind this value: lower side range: 15.9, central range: 13.4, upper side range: 15.1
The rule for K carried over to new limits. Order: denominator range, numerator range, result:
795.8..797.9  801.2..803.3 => 1.17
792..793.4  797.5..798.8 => 1.03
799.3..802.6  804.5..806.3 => 0.90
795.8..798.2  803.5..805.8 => 1.12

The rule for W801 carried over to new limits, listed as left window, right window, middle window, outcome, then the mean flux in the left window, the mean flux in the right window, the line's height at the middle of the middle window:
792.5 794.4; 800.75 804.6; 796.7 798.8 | 0.223 nm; 15.3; 16.1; 15.6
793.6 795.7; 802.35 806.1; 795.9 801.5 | 0.228 nm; 15.1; 15.2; 15.1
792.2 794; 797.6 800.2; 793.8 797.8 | 0.297 nm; 15.4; 14.8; 15.1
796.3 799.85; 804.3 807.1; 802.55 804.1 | -0.341 nm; 14.3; 13.5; 13.8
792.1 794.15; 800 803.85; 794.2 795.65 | 0.087 nm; 15.3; 15.9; 15.4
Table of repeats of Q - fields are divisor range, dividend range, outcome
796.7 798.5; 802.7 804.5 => 1.20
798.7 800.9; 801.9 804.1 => 1.07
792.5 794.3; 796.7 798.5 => 0.89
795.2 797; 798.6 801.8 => 1.14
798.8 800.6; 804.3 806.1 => 0.93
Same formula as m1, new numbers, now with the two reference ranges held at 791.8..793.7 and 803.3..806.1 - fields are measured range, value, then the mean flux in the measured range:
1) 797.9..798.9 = -0.030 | 15.2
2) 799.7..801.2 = -0.033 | 15.4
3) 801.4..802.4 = -0.064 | 15.9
